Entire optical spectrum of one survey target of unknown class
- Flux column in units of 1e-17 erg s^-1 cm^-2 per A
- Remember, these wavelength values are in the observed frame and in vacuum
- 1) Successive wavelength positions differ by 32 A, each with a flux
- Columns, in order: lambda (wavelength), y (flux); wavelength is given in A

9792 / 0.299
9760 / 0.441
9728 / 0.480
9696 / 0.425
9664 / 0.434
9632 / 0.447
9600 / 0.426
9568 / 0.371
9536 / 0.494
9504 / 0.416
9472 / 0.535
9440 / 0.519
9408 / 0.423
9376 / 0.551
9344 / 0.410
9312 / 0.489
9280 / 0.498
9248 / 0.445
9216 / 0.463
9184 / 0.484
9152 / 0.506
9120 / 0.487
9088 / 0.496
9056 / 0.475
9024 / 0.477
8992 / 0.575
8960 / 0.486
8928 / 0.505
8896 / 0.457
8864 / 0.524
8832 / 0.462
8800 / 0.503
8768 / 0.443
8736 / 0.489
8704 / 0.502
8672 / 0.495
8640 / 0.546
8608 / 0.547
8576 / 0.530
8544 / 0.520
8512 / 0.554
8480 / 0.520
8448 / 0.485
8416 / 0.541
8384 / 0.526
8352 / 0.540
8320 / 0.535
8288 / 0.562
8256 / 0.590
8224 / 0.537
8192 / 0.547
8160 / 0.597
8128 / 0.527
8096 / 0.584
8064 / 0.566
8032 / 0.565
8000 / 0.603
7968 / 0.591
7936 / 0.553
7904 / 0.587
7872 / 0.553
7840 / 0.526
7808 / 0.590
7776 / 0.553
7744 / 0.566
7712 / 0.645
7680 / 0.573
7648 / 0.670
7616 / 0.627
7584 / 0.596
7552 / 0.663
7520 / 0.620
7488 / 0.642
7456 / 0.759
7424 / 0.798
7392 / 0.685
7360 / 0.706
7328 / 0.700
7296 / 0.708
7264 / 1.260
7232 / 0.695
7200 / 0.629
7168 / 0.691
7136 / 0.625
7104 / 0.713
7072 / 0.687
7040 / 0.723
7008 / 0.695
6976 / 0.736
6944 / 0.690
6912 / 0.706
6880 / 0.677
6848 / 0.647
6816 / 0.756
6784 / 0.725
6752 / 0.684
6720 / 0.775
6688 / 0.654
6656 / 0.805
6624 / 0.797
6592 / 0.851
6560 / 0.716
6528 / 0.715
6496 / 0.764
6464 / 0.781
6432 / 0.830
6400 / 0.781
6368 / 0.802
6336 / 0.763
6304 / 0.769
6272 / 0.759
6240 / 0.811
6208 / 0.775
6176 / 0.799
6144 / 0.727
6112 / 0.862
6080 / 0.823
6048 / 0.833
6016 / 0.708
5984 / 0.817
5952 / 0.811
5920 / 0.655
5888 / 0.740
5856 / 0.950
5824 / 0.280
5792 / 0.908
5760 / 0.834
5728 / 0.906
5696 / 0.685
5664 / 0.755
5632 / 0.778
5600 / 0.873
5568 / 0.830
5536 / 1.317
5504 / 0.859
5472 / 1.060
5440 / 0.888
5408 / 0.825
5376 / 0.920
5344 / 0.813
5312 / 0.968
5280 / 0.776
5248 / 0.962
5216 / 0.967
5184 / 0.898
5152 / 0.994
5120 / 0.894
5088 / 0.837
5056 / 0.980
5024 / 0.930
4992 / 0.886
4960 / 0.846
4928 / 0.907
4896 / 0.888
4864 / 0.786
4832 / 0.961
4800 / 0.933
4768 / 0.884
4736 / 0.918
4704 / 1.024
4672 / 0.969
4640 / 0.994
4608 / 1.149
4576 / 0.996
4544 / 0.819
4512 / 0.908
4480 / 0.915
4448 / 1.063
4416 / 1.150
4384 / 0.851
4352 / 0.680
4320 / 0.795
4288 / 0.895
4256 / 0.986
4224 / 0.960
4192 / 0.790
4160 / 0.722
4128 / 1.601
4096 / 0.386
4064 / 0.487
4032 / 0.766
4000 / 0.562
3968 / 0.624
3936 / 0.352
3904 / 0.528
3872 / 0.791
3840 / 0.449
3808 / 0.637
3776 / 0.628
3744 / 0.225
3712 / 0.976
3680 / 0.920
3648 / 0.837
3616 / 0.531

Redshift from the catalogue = 0.11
